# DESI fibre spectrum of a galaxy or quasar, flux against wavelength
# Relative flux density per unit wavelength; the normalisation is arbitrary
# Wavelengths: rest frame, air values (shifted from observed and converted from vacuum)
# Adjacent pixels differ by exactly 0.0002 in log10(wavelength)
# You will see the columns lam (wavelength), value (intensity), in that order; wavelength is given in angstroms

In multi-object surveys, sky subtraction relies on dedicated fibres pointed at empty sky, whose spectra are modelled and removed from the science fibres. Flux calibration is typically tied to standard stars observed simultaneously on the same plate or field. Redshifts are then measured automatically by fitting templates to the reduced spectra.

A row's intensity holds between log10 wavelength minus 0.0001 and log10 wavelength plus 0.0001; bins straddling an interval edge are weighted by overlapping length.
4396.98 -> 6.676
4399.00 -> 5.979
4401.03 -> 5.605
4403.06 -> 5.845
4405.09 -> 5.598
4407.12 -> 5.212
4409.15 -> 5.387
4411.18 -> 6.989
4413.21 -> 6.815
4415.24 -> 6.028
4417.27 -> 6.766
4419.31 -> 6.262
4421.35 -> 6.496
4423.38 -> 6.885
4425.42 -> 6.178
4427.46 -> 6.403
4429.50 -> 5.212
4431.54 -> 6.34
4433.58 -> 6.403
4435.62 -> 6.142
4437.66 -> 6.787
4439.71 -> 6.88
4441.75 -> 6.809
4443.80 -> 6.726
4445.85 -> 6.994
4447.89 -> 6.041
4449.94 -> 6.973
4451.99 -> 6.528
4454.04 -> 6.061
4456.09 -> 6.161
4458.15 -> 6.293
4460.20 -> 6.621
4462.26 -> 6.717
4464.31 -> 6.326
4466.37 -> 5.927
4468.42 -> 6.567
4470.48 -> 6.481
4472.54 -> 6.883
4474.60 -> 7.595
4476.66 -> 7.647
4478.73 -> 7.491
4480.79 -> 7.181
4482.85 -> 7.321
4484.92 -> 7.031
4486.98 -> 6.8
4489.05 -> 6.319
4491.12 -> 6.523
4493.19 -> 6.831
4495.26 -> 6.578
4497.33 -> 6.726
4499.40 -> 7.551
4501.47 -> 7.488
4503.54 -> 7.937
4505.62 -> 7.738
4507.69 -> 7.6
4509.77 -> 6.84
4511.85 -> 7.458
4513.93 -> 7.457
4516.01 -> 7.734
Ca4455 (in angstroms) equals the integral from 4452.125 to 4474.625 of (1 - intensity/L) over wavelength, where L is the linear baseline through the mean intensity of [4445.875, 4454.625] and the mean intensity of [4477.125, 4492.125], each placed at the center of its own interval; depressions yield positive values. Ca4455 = 0.7 angstroms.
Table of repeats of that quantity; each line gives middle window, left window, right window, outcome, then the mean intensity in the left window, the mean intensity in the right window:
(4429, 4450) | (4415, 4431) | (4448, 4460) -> -0.5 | 6.29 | 6.39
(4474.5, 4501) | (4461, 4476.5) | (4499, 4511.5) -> 0.3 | 6.7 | 7.52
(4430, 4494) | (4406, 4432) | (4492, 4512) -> 0.8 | 6.22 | 7.26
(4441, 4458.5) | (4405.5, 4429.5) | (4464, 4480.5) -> 0.3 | 6.25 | 6.9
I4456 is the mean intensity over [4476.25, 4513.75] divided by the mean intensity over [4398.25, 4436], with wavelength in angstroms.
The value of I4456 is 1.17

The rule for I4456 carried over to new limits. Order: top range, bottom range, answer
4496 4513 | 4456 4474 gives 1.14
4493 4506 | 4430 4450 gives 1.11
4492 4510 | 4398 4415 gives 1.23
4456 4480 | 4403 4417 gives 1.12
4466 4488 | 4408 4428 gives 1.10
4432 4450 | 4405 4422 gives 1.07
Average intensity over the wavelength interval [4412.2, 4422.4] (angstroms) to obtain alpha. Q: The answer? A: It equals 6.48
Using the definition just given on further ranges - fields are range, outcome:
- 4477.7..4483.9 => 7.33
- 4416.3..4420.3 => 6.5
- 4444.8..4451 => 6.67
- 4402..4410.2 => 5.51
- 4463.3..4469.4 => 6.27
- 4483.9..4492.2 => 6.67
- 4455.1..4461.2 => 6.35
